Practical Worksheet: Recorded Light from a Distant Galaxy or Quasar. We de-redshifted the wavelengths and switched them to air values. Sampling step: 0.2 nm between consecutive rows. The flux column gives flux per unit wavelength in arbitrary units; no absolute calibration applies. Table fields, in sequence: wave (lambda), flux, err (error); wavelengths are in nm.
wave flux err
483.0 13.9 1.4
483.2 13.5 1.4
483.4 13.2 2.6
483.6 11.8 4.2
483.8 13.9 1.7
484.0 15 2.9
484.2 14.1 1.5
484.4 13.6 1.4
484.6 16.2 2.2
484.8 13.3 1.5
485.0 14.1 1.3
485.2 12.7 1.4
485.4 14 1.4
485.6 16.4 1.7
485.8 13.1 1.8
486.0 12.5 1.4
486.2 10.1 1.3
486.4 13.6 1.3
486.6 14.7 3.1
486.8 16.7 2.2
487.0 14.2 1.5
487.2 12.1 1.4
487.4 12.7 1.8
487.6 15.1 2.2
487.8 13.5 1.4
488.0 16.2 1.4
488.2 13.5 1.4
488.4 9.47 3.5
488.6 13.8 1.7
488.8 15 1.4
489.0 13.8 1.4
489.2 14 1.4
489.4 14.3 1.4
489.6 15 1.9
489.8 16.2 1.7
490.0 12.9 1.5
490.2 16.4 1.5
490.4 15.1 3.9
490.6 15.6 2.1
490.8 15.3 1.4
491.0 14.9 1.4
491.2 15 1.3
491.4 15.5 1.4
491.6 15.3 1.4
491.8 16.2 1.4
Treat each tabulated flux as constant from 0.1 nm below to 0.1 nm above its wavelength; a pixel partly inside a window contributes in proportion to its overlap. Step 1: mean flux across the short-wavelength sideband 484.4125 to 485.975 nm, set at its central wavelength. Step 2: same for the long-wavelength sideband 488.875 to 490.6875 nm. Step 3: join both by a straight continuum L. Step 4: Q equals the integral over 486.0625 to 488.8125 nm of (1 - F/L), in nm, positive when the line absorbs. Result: 0.17 nm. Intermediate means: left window 14.1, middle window 13.6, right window 14.8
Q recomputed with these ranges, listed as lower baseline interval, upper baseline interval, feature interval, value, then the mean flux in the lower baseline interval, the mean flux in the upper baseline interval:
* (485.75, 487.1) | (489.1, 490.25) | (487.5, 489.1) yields 0.05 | 13.6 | 14.7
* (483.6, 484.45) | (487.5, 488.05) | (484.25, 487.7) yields 0.13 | 13.9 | 14.8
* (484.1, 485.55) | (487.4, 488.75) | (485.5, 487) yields 0.00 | 14.1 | 13.6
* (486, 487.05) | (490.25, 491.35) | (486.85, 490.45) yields 0.10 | 13.7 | 15.3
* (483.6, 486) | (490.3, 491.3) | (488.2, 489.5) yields 0.12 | 14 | 15.2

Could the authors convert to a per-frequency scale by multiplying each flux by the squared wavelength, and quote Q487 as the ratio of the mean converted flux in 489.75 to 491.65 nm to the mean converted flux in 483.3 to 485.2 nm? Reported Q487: 1.1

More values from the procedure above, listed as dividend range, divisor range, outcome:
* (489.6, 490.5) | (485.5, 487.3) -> 1.12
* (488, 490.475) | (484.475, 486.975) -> 1.03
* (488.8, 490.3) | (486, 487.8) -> 1.09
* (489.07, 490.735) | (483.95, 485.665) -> 1.06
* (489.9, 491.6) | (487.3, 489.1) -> 1.12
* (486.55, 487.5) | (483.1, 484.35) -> 1.05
